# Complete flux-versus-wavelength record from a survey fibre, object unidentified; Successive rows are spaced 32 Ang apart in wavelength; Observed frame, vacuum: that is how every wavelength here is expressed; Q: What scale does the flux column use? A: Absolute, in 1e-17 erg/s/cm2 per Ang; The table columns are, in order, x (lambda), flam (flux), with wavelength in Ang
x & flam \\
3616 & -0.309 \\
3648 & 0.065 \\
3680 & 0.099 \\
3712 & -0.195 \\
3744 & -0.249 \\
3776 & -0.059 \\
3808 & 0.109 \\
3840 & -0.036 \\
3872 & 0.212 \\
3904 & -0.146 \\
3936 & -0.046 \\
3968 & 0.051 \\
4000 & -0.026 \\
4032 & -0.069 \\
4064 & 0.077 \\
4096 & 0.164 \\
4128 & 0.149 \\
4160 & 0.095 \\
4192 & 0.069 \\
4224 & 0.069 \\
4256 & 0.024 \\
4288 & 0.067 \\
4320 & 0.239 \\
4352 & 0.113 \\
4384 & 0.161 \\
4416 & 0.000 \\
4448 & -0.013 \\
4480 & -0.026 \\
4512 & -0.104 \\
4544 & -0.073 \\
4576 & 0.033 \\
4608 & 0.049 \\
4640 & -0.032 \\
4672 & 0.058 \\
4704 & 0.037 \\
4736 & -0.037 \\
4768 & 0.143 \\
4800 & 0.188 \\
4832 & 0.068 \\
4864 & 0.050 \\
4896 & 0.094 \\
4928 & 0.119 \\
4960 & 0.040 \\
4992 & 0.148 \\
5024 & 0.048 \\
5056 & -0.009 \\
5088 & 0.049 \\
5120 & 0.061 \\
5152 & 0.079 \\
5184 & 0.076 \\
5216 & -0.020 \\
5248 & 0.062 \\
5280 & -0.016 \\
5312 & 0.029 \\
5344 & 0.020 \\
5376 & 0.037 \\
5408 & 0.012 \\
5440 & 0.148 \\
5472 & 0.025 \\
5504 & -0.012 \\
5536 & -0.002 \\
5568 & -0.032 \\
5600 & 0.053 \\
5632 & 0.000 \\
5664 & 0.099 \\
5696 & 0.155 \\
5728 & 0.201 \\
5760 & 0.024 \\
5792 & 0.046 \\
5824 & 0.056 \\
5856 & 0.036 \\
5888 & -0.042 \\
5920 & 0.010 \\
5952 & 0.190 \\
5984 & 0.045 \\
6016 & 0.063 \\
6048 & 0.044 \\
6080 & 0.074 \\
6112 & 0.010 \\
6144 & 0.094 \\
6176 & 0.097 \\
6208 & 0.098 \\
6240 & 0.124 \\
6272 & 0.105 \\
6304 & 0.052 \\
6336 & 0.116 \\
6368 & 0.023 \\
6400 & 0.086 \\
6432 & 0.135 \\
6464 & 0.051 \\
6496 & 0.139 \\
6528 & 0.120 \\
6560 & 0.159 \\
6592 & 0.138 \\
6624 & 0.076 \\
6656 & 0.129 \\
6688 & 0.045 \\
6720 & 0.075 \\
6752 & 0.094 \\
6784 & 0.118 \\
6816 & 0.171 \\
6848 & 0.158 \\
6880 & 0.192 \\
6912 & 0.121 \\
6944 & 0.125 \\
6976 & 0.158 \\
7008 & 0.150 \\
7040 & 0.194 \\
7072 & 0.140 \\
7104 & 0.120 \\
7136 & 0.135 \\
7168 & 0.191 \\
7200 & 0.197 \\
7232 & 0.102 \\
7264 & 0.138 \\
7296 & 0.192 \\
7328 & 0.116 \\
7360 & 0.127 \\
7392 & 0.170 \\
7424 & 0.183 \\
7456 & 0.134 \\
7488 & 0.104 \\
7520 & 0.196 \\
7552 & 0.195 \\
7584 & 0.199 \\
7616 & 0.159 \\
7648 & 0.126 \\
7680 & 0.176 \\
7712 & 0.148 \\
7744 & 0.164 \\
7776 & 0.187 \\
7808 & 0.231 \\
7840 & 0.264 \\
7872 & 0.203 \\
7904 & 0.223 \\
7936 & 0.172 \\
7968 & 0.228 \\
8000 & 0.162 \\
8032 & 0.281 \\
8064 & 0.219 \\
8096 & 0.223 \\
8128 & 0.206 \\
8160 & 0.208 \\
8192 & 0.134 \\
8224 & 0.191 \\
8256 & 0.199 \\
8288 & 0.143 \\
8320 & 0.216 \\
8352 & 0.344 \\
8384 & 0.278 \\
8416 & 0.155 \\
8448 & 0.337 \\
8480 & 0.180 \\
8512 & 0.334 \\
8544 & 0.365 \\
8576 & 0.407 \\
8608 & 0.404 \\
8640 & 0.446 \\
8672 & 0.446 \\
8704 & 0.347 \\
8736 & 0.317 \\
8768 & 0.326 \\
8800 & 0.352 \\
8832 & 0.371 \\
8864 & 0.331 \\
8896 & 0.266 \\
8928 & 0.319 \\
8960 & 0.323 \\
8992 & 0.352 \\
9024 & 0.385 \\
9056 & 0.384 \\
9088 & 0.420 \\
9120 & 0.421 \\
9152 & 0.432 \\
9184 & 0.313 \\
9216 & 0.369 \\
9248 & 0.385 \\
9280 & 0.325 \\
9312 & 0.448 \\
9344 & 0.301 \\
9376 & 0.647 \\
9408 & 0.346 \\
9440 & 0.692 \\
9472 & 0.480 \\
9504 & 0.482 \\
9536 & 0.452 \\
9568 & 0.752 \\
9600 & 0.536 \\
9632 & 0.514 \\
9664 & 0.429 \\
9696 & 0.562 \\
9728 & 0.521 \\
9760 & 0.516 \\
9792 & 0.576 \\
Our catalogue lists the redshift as 1.136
